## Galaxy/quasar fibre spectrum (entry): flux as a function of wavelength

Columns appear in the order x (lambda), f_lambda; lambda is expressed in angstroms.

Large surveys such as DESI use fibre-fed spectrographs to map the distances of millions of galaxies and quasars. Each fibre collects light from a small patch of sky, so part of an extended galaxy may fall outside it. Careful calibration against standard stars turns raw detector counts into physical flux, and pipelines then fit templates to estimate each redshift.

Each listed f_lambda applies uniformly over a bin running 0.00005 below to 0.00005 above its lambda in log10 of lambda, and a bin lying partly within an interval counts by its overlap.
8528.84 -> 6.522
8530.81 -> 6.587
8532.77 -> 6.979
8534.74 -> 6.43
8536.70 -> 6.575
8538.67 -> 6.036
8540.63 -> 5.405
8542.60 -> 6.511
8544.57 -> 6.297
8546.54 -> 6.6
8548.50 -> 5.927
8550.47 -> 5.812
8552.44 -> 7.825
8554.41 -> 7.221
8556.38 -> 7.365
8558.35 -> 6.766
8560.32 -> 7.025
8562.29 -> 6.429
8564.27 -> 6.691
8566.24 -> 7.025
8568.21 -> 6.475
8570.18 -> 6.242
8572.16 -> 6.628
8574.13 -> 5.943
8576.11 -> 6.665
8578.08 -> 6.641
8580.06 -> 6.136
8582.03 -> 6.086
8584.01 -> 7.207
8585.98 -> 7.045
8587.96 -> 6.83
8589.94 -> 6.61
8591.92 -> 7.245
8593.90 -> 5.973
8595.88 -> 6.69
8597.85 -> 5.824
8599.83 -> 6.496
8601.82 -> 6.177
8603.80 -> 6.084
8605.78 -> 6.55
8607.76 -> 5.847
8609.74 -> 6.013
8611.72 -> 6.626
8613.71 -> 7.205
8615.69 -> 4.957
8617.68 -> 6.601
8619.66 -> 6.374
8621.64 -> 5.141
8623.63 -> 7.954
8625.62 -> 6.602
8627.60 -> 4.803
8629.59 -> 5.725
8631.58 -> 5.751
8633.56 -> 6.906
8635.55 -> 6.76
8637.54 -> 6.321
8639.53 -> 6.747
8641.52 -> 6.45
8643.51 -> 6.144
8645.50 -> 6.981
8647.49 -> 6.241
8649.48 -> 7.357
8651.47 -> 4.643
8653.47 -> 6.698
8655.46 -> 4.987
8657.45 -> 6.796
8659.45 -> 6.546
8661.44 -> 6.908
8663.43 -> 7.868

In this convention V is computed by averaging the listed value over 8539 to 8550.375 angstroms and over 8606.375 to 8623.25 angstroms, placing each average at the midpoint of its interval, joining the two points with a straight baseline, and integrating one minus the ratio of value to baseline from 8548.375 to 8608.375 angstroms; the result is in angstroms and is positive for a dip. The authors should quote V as -4.2 angstroms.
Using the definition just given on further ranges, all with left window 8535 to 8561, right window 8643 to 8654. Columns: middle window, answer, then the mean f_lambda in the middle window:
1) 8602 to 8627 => 0.4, 6.3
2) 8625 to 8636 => 0.6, 6.04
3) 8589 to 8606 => 0.1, 6.4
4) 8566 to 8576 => 0.1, 6.44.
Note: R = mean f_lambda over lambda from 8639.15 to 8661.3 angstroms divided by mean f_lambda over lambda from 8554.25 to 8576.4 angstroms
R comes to 0.95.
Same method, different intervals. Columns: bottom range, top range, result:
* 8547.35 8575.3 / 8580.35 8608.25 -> 0.97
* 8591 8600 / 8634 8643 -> 1.02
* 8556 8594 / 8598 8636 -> 0.94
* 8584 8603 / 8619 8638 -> 0.95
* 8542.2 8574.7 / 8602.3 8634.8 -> 0.93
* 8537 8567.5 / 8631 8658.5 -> 0.96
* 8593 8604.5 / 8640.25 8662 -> 1.02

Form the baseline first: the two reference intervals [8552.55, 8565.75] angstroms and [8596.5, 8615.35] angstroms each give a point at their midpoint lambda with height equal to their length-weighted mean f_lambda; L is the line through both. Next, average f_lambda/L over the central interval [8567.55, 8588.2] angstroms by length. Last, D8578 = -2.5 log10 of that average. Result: 0.03 mag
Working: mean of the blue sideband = 6.98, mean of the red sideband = 6.28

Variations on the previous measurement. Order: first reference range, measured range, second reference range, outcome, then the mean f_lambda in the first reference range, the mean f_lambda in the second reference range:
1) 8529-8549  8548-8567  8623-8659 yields -0.079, 6.35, 6.31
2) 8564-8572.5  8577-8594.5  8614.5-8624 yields -0.037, 6.61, 6.11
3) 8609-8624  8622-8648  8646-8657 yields -0.036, 6.3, 6.07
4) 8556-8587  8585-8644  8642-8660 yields 0.014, 6.63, 6.26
